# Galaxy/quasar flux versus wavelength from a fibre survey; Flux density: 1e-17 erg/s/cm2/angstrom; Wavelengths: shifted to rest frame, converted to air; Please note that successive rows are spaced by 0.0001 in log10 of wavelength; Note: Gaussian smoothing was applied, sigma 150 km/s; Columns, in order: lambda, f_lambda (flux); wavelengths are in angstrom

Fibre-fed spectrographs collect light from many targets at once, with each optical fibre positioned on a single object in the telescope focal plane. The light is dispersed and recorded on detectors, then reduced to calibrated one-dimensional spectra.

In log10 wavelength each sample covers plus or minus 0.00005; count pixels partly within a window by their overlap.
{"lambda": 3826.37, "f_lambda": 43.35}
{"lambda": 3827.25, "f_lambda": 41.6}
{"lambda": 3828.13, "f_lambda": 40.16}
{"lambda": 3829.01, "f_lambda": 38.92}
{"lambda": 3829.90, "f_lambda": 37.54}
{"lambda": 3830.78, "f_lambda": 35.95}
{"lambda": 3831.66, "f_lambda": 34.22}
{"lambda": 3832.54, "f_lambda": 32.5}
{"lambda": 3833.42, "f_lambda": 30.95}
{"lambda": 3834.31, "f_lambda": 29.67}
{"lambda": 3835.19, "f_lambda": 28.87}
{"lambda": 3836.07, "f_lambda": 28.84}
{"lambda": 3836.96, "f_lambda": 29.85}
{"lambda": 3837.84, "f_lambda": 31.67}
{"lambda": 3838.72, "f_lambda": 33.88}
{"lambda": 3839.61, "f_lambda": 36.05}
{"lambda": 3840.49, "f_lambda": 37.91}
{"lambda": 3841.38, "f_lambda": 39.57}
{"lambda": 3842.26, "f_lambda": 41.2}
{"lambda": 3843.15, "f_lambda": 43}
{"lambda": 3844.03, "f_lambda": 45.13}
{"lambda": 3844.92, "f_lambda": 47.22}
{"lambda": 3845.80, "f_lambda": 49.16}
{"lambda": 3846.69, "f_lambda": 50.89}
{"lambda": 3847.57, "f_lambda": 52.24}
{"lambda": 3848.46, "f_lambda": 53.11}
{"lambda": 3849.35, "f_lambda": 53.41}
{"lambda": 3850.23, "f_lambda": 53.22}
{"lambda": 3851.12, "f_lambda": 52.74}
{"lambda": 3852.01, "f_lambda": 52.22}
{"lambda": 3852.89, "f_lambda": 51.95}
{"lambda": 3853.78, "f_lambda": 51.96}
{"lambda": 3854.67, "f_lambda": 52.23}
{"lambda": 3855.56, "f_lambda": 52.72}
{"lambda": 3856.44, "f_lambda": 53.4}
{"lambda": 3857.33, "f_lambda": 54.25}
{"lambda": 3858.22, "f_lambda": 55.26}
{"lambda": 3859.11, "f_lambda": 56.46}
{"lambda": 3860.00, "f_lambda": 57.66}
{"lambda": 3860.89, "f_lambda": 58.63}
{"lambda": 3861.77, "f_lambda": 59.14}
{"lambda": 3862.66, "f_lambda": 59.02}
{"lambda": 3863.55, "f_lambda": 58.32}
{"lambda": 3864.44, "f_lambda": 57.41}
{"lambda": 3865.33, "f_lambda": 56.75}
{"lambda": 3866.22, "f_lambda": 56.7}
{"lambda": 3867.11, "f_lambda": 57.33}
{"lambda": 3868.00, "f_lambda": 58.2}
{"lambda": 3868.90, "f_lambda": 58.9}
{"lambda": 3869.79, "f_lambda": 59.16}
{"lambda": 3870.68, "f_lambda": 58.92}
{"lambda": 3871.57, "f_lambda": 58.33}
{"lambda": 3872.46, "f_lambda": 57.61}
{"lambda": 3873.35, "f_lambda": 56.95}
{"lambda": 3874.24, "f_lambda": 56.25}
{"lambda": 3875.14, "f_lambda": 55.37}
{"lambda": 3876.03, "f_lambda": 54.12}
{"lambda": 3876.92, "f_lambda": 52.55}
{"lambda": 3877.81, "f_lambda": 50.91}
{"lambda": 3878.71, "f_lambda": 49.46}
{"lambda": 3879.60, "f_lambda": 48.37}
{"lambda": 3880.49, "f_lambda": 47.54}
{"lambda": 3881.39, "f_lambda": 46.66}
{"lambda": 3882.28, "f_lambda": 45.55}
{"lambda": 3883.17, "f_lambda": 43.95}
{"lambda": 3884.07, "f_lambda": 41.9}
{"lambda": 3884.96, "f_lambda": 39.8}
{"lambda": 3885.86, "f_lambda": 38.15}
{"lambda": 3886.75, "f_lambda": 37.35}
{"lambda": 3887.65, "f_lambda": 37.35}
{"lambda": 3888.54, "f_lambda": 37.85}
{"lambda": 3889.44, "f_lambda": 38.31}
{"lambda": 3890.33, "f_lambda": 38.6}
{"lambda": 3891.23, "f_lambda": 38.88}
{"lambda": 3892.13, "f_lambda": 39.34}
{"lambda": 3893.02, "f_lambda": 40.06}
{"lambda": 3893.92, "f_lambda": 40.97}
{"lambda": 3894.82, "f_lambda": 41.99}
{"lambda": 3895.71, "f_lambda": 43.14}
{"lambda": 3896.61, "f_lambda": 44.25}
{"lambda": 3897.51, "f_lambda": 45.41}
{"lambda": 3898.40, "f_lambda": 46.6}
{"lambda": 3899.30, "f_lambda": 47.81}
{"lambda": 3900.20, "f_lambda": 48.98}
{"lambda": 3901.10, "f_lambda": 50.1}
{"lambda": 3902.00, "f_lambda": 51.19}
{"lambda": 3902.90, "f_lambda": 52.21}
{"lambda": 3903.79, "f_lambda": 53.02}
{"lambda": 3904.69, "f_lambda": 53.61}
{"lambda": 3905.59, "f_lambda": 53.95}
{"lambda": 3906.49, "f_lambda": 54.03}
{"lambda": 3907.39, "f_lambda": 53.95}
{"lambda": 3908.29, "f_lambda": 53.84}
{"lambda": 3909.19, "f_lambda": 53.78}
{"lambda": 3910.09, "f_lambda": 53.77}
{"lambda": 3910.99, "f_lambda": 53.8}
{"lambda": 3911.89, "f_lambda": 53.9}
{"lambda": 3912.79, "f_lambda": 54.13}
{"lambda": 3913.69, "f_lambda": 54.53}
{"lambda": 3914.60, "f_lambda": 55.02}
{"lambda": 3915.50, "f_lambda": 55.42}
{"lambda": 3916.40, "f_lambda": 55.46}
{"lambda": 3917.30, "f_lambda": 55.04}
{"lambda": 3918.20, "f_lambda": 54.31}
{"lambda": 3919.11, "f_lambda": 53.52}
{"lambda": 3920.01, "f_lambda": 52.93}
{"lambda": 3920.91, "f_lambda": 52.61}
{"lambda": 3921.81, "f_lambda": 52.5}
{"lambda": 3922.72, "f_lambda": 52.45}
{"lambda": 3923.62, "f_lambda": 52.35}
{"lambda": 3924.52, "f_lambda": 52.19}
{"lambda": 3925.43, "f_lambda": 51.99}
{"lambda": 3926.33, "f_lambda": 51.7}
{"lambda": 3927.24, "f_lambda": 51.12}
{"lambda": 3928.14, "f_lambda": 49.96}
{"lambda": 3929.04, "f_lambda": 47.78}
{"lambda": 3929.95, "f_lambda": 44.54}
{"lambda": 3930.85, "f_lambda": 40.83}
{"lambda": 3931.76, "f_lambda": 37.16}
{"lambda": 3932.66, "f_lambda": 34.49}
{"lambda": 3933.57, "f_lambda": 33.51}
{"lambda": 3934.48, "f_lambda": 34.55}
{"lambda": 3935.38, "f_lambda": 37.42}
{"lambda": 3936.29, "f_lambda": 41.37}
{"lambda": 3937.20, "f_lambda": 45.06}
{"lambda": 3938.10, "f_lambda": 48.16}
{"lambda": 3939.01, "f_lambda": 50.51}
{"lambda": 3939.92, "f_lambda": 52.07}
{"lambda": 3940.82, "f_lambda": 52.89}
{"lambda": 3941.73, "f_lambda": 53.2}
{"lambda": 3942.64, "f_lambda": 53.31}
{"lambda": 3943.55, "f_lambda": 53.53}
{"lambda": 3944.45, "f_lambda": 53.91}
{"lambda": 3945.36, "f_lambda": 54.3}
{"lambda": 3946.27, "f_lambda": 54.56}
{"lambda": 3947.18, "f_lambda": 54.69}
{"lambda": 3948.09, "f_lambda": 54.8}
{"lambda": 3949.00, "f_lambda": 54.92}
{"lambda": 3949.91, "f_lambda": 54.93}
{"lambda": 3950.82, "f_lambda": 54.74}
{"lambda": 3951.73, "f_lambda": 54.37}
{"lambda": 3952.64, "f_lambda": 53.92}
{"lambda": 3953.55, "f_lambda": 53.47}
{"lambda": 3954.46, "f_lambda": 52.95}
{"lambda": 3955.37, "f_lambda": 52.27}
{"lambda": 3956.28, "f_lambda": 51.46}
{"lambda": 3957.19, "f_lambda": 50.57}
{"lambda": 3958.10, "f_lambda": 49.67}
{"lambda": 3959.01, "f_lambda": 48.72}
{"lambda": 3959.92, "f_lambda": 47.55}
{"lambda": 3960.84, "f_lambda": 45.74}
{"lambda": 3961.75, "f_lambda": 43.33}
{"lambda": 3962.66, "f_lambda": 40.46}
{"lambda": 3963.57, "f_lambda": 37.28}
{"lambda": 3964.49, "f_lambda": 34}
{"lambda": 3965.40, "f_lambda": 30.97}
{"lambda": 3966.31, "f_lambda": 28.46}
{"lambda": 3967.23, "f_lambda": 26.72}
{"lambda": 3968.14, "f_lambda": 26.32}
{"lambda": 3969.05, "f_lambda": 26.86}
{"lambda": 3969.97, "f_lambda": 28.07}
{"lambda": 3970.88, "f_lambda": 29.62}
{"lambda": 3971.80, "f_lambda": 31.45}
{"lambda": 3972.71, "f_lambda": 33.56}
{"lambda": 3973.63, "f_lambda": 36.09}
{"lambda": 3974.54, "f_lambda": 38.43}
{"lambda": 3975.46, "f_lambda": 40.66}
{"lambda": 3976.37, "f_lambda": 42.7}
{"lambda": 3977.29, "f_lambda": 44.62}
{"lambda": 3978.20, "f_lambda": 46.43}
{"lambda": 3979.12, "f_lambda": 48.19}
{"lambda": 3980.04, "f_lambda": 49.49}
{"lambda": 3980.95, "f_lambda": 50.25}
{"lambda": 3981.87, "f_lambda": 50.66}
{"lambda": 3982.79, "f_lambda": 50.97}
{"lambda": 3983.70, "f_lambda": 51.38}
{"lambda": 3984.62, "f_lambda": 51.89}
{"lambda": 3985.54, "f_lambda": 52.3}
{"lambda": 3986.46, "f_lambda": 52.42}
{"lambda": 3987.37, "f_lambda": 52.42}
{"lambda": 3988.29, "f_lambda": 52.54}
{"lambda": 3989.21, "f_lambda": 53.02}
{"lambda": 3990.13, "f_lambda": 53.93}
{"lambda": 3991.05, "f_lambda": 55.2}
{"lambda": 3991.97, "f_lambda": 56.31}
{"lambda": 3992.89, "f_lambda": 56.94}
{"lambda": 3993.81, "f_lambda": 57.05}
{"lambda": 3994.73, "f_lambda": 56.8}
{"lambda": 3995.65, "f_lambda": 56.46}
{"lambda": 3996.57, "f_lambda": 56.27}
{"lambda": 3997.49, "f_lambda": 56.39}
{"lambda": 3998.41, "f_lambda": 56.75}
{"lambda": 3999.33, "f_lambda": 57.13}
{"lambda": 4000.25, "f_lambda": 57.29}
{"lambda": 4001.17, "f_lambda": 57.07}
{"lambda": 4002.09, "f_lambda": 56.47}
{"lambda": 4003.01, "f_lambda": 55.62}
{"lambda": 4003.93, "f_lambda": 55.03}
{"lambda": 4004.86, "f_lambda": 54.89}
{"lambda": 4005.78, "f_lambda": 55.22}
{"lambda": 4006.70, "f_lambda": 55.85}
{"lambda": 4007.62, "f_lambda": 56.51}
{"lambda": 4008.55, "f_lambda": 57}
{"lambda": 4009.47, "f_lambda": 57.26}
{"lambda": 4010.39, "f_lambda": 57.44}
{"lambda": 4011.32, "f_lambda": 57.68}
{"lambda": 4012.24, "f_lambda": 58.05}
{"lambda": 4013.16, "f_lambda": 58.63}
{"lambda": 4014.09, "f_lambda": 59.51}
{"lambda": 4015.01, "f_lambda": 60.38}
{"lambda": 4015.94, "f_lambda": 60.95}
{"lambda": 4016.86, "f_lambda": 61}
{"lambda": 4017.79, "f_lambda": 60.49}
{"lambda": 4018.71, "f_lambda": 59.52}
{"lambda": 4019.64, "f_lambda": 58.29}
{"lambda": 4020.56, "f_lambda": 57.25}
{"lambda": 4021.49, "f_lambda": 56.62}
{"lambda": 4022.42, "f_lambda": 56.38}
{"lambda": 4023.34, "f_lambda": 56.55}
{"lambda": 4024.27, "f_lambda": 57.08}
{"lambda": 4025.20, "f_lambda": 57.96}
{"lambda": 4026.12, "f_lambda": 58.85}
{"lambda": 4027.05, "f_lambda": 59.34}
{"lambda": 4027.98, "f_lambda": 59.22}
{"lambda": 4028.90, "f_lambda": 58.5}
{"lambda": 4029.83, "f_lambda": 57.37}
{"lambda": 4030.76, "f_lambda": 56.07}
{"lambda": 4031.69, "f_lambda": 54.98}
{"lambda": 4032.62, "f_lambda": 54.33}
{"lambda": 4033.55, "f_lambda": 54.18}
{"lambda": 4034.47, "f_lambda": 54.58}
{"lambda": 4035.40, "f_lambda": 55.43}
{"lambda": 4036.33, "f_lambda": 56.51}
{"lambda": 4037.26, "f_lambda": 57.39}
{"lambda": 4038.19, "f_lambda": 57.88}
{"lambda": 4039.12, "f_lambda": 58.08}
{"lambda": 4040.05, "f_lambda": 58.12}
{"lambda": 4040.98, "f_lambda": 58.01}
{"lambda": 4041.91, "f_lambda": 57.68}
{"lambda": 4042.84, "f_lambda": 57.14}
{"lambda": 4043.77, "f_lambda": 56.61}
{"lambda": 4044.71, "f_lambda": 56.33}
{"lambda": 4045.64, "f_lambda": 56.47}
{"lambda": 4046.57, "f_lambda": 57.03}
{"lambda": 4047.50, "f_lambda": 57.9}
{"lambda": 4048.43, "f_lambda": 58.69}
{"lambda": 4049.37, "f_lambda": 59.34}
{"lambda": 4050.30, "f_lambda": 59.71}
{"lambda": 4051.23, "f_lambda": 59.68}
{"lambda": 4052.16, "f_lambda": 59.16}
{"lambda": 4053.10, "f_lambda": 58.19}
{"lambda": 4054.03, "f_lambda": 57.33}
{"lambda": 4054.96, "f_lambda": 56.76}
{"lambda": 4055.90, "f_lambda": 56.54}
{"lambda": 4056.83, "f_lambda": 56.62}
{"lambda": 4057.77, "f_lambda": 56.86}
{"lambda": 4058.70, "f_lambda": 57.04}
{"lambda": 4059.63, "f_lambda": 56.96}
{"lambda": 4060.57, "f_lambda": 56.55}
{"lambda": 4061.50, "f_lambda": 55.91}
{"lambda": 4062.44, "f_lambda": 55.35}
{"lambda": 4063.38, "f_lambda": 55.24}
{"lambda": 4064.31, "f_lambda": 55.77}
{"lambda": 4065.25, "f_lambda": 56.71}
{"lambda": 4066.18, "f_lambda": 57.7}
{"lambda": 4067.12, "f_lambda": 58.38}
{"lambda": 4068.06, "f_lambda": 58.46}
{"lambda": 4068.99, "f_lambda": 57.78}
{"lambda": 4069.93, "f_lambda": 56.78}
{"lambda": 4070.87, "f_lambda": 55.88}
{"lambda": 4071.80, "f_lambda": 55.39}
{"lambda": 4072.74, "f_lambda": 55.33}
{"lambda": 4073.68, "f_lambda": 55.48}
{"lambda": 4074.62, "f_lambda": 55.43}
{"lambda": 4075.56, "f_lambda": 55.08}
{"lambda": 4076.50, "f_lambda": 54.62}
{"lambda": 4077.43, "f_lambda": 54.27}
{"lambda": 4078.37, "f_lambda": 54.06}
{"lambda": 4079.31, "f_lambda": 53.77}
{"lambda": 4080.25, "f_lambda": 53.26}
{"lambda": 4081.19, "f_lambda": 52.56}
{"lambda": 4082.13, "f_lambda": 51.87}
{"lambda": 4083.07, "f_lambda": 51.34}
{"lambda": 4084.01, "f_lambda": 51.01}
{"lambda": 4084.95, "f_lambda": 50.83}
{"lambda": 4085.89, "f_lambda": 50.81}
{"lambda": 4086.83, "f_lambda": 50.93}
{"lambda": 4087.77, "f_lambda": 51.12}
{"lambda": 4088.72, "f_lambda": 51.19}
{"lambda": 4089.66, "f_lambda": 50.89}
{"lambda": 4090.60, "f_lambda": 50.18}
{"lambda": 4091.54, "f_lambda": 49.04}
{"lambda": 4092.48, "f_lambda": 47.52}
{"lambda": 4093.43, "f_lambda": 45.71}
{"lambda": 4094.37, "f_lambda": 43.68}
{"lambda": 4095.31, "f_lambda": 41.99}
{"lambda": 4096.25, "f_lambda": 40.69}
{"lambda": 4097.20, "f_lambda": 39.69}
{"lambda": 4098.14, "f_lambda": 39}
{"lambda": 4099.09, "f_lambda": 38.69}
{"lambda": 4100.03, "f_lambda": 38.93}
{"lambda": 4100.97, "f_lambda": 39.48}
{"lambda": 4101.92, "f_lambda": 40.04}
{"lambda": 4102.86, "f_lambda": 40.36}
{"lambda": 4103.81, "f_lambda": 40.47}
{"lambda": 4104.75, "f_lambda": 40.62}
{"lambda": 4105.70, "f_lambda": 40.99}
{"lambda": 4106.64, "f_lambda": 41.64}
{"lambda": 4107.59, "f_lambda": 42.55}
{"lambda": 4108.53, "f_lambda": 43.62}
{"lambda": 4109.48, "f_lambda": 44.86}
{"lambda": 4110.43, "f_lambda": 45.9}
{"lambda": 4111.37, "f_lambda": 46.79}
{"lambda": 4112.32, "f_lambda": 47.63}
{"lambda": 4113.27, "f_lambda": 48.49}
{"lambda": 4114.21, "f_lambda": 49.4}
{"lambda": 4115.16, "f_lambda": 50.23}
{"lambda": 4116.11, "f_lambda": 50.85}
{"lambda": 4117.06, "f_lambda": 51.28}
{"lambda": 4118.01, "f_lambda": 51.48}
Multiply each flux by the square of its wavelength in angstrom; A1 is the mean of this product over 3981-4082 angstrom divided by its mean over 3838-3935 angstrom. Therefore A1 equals 1.2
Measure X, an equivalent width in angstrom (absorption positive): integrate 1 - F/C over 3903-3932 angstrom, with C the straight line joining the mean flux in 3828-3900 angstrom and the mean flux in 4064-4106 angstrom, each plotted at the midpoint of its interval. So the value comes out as -2.9 angstrom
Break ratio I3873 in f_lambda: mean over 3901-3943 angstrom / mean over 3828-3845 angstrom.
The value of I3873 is 1.4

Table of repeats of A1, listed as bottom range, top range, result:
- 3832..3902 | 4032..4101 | 1.25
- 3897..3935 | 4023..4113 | 1.13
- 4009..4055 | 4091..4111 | 0.76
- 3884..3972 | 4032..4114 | 1.20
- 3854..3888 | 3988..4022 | 1.16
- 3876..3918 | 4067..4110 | 1.12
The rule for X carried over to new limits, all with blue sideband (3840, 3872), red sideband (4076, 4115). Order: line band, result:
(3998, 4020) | -3.9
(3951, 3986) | 4.9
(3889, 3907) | 2.0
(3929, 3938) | 2.0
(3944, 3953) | -0.7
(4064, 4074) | -2.0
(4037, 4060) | -4.7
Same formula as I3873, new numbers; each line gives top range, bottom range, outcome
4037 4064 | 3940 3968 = 1.19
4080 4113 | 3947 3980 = 1.06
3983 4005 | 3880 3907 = 1.23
